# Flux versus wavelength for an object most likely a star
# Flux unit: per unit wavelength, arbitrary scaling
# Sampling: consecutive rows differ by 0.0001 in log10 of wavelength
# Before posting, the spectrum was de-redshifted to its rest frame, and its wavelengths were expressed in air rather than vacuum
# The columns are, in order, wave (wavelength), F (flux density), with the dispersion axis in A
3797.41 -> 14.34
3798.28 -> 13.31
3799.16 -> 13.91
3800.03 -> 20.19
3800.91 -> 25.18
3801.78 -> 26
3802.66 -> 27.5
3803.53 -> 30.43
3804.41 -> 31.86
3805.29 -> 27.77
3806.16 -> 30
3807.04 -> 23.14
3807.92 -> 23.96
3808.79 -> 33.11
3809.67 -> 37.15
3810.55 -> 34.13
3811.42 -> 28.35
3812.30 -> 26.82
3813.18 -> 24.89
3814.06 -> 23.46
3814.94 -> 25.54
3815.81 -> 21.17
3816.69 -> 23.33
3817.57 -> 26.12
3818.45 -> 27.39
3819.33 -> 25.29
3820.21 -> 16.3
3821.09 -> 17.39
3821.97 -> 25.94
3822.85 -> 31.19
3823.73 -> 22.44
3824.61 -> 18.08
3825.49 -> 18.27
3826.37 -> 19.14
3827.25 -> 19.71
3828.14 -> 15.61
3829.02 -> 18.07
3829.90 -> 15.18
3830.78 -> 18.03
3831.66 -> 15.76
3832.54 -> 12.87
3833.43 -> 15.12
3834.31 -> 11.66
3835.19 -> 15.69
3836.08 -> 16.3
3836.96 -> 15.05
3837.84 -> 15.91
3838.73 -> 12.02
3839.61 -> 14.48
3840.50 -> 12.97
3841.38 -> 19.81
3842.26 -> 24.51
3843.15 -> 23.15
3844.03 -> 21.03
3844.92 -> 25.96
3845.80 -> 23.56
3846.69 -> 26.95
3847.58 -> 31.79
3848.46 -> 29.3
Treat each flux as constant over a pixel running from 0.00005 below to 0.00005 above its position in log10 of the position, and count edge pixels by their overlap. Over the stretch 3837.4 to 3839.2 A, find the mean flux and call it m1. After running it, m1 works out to 14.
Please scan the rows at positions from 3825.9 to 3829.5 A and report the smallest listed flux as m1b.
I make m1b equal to 15.61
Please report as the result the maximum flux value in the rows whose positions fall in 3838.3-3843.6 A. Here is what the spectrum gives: 24.51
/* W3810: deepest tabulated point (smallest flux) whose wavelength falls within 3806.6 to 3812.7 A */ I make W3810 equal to 23.14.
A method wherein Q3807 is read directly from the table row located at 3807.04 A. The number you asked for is 23.14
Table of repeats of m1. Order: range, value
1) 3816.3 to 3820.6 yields 23.8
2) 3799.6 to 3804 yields 25.9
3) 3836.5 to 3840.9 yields 14.1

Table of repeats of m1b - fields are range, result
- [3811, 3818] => 21.17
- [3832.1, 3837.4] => 11.66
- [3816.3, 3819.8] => 23.33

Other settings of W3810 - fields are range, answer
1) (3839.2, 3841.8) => 12.97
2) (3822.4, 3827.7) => 18.08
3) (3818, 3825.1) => 16.3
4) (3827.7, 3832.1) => 15.18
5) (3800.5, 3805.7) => 25.18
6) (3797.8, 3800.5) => 13.31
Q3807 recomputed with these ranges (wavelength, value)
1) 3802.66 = 27.5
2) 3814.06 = 23.46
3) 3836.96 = 15.05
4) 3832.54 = 12.87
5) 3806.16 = 30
